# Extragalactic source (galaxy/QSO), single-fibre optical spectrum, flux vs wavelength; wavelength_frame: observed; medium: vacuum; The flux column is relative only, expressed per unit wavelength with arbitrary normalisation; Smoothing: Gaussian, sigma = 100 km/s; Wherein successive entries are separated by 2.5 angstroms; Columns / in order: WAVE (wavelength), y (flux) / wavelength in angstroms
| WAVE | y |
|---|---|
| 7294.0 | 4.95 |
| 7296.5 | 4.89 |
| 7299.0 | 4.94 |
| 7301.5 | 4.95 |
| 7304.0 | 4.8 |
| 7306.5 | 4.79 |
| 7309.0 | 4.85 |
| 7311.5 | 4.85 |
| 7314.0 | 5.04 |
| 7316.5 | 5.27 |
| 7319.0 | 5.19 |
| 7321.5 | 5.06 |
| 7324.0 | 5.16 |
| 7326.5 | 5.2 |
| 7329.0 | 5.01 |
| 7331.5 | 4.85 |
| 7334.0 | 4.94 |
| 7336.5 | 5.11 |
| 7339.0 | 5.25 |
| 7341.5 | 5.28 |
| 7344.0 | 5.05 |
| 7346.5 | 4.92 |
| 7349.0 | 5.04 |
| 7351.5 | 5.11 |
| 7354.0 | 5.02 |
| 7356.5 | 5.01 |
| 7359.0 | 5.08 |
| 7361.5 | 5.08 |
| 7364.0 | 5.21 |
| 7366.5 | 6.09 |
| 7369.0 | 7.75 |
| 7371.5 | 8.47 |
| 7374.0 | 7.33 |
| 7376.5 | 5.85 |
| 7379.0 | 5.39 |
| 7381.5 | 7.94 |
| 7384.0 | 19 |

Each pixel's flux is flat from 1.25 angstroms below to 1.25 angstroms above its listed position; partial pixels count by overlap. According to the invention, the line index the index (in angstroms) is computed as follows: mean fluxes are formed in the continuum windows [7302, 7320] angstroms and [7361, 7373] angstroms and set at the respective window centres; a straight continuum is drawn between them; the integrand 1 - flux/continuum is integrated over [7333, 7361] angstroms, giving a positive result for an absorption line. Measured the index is 4.4 angstroms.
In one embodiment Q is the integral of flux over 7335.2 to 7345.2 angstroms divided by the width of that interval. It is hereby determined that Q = 5.17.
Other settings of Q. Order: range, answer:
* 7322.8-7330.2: 5.12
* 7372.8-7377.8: 6.57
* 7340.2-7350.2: 5.07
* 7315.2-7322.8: 5.17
